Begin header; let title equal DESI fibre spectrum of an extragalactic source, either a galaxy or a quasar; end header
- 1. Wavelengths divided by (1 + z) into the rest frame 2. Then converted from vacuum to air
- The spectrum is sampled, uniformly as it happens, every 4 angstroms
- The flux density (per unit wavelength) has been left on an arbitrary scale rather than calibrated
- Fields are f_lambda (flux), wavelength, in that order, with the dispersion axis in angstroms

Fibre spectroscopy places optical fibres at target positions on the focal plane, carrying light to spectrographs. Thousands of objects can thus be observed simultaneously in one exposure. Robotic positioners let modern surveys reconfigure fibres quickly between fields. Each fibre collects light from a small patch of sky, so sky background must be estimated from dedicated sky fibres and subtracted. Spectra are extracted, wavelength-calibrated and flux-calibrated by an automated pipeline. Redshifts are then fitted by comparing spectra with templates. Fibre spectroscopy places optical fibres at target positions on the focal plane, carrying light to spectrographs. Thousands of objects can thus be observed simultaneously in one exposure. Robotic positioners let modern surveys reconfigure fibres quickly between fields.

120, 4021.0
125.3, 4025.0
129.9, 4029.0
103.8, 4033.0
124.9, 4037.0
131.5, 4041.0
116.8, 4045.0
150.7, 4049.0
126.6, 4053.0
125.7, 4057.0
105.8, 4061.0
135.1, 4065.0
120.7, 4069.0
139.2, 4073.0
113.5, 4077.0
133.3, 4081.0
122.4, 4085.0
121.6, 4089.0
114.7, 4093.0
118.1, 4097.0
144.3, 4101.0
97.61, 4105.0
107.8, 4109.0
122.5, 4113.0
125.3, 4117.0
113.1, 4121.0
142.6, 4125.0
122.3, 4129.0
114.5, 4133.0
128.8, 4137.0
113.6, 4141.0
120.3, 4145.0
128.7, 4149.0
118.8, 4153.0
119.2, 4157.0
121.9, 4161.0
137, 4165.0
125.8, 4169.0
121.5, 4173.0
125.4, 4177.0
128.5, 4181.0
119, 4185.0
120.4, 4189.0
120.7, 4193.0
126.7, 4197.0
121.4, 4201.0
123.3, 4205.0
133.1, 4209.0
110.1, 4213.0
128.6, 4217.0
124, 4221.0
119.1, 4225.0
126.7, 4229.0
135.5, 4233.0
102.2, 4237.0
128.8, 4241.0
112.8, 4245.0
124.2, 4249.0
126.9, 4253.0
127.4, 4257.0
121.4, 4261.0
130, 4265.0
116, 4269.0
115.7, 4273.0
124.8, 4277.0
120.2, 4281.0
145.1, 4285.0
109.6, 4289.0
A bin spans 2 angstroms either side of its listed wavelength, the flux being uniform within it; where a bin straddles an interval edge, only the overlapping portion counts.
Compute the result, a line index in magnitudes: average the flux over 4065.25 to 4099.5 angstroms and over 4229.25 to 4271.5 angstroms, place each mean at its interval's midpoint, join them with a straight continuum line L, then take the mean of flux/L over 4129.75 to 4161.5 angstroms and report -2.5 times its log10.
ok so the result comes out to 0.024 mag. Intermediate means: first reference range 124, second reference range 123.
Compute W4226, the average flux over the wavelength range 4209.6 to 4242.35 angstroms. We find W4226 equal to 122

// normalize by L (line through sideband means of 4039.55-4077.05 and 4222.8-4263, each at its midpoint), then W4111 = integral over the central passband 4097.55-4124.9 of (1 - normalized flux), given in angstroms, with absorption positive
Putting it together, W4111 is 1.2 angstroms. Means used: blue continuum 127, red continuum 123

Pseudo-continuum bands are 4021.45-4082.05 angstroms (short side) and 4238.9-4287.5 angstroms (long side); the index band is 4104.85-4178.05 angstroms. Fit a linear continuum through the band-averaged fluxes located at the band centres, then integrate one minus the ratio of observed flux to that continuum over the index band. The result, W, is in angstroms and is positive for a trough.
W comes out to 1.68 angstroms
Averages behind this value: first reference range 125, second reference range 124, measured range 122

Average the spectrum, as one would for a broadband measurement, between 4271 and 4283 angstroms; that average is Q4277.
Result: 120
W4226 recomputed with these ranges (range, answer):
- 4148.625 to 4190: 124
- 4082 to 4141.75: 121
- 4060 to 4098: 123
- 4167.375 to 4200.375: 123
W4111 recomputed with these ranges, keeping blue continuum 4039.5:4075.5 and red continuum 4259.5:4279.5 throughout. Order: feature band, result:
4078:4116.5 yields 1.9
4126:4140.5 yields 0.4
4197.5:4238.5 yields 0.1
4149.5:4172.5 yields 0.0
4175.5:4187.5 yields 0.0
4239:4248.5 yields 0.1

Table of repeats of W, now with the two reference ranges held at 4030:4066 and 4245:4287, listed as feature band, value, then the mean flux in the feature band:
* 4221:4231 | 0.11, 123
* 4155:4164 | 0.15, 122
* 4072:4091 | -0.13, 125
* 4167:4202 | 0.34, 123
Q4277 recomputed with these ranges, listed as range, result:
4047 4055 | 139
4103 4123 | 113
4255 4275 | 122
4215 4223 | 126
